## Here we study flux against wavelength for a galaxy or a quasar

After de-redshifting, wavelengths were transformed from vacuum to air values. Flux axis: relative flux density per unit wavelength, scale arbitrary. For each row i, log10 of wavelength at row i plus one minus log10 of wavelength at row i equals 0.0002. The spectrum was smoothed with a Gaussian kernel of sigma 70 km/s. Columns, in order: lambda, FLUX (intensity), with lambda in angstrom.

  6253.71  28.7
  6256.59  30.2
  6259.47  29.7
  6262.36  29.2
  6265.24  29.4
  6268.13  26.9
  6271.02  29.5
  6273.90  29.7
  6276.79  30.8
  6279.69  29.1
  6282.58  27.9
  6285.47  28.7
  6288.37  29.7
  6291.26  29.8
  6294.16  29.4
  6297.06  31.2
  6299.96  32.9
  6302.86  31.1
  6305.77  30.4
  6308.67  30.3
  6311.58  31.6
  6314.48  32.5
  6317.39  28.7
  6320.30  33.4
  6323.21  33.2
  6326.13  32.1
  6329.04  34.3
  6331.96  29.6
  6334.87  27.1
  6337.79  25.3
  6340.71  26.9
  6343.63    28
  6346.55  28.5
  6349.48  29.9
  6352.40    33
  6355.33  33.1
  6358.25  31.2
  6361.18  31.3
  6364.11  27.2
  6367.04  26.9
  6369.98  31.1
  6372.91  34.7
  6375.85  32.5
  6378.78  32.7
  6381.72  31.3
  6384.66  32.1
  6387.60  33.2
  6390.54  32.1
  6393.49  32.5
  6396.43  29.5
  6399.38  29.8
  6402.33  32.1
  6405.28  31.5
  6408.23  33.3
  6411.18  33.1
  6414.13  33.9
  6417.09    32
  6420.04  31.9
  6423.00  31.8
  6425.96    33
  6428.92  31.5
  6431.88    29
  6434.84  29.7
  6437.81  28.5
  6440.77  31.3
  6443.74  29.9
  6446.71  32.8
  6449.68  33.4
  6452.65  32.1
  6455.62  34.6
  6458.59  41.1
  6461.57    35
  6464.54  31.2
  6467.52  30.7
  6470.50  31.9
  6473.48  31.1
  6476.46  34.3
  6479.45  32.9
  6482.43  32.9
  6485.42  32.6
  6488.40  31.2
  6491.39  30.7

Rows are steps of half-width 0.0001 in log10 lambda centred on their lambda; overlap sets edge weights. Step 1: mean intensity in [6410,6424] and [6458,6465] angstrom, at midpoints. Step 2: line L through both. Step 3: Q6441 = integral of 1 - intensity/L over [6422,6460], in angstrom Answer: 2.34 angstrom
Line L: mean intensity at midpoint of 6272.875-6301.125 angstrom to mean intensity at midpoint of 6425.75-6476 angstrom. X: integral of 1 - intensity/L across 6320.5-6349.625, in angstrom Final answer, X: 0.9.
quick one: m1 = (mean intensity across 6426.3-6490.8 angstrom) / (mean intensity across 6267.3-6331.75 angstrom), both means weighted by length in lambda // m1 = 1.1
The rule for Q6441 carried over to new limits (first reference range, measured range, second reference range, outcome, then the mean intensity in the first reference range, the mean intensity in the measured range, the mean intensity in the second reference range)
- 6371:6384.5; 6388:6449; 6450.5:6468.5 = 3.5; 32.7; 31.5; 34.2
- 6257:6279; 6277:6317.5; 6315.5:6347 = -1.0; 29.3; 30.3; 29.8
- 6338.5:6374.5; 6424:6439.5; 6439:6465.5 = 1.1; 30.1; 30.4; 33.5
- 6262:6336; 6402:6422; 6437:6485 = -0.3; 30.4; 32.6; 32.8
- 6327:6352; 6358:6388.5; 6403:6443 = -1.3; 29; 31.3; 31.6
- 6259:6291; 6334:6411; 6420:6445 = -1.6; 29.2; 30.7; 30.7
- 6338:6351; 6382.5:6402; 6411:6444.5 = -1.1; 28.1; 31.6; 31.3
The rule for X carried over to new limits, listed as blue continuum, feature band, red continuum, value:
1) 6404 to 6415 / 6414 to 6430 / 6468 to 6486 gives 0.3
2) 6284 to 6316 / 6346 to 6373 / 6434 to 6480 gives 0.7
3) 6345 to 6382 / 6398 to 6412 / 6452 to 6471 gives 0.2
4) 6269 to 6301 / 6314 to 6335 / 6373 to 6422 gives -0.7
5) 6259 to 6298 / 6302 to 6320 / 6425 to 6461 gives -0.6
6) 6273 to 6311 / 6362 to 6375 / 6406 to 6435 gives 0.5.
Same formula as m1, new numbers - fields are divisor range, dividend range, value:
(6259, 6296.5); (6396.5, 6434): 1.09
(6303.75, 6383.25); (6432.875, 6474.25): 1.06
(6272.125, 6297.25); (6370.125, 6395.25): 1.10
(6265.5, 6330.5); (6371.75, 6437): 1.04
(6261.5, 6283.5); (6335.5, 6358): 1.01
